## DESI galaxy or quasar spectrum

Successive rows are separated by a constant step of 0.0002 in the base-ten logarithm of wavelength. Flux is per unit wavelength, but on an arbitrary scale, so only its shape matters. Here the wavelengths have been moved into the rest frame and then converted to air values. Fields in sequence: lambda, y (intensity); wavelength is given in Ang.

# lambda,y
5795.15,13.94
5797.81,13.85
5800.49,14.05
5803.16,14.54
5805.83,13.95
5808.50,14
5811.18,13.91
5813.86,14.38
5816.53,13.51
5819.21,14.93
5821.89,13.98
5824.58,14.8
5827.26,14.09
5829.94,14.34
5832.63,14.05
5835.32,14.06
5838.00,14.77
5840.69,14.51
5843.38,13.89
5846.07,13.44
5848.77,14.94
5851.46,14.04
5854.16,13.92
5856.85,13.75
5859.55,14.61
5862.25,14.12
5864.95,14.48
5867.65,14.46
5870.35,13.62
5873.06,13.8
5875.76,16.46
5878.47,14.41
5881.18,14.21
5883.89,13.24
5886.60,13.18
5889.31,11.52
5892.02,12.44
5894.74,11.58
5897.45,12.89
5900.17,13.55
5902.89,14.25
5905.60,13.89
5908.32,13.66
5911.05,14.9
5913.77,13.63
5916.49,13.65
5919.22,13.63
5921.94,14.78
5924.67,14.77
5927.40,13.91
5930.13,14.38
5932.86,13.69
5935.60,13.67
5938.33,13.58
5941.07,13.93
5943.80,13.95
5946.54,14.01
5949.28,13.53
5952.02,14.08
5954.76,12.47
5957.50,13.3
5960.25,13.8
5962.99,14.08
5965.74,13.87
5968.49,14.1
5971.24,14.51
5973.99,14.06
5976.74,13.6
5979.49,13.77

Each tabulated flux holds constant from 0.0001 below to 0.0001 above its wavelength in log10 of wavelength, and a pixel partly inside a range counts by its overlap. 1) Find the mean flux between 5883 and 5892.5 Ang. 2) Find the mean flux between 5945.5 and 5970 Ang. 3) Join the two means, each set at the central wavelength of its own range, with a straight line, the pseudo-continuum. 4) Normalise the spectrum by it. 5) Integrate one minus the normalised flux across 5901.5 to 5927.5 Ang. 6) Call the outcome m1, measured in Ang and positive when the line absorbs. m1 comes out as -2.22 Ang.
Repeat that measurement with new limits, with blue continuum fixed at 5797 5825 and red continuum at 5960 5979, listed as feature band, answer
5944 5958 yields 0.5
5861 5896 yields 1.1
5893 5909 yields 0.9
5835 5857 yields -0.1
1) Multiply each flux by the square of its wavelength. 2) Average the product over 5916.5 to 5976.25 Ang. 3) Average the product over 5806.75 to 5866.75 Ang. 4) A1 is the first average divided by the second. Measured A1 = 1.02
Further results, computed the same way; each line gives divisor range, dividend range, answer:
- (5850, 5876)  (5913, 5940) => 1.00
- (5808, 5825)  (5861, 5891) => 1.00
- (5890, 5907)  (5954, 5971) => 1.07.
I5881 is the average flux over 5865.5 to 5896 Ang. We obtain 13.6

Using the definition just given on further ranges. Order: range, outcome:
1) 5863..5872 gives 14.2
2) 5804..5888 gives 14.2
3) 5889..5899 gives 12.2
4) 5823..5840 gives 14.4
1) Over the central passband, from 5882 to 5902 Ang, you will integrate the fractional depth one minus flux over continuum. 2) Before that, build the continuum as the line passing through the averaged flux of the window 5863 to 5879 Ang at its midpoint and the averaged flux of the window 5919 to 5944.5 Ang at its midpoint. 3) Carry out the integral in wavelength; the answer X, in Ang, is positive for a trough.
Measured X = 2.3 Ang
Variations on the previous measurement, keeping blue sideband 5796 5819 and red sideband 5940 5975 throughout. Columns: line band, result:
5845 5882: -0.9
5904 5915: -0.1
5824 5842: -0.4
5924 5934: -0.2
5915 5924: -0.1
